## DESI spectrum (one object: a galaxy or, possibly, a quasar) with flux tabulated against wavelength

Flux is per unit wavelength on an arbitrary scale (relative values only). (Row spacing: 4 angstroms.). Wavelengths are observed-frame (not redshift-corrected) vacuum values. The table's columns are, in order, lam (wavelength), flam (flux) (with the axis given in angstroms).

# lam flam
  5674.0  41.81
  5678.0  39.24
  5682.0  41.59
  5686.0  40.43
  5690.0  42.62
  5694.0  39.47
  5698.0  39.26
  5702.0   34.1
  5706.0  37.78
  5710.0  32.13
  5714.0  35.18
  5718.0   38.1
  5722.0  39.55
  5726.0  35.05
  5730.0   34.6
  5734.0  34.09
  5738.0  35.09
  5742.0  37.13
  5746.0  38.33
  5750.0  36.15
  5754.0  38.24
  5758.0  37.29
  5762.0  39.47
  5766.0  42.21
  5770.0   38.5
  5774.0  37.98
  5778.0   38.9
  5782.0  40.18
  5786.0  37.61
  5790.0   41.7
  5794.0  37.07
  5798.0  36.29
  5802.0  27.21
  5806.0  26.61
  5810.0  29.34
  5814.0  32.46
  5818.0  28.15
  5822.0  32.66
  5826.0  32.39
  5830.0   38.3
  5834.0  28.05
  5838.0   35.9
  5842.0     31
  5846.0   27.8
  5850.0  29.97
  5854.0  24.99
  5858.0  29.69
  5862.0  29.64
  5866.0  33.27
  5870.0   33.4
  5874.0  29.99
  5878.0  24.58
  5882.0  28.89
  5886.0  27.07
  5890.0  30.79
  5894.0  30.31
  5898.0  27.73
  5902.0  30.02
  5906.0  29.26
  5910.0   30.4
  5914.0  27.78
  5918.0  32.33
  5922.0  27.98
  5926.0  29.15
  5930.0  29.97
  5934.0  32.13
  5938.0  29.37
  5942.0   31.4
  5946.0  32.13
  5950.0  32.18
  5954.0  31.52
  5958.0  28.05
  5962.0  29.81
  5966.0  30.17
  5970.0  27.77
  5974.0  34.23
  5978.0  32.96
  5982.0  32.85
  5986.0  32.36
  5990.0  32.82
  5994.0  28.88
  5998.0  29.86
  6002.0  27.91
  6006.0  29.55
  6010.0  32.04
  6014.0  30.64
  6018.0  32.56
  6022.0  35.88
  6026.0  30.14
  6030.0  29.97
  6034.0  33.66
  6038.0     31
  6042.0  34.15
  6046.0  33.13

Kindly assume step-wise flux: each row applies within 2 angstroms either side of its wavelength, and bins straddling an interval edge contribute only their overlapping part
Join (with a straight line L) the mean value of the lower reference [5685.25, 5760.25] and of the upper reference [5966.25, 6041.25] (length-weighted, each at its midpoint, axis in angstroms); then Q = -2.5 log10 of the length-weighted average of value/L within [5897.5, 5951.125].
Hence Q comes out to 0.10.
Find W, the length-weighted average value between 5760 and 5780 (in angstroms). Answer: 39.4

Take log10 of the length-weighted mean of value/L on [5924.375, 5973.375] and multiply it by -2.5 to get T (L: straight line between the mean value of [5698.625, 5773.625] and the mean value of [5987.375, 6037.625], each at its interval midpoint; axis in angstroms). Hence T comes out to 0.07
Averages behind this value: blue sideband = 36.9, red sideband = 31.2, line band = 30.4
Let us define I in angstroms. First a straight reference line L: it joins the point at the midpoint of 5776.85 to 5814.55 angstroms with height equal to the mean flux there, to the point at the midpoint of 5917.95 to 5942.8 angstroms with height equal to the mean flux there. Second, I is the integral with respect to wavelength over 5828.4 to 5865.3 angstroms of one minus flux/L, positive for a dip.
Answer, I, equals 2.7 angstroms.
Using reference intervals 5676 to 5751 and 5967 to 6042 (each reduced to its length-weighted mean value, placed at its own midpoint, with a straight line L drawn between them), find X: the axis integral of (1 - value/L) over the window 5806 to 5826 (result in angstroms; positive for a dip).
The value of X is 2.8 angstroms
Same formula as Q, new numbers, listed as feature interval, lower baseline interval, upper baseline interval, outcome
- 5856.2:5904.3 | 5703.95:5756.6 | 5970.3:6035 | 0.14 mag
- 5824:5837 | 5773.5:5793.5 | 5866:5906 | 0.05 mag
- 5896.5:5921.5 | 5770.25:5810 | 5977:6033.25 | 0.13 mag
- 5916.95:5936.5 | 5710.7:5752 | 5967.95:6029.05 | 0.08 mag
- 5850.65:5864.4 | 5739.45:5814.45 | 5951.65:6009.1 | 0.20 mag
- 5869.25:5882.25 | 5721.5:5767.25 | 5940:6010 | 0.16 mag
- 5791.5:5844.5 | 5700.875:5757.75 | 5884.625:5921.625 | 0.03 mag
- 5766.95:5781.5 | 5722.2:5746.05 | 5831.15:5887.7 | -0.15 mag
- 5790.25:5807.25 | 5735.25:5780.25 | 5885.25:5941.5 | 0.09 mag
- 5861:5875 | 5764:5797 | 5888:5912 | 0.02 mag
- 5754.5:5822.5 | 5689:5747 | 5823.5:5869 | -0.06 mag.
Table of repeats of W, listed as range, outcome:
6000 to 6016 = 30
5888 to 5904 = 29.7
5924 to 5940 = 30.2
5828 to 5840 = 34.1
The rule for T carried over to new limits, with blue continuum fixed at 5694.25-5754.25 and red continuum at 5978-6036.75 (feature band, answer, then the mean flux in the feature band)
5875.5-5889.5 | 0.22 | 27.4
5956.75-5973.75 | 0.09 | 29.5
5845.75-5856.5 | 0.23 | 27.6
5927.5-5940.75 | 0.08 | 30.5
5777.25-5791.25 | -0.12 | 39.5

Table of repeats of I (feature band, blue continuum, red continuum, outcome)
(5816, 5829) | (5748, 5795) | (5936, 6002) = 1.8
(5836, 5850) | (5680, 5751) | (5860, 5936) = 0.3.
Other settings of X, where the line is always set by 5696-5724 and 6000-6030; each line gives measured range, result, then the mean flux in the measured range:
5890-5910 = 2.18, 29.6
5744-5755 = -0.50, 37.5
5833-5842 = 0.56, 32.2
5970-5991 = -0.52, 32.6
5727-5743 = 0.46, 35.1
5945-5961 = 0.72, 30.8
